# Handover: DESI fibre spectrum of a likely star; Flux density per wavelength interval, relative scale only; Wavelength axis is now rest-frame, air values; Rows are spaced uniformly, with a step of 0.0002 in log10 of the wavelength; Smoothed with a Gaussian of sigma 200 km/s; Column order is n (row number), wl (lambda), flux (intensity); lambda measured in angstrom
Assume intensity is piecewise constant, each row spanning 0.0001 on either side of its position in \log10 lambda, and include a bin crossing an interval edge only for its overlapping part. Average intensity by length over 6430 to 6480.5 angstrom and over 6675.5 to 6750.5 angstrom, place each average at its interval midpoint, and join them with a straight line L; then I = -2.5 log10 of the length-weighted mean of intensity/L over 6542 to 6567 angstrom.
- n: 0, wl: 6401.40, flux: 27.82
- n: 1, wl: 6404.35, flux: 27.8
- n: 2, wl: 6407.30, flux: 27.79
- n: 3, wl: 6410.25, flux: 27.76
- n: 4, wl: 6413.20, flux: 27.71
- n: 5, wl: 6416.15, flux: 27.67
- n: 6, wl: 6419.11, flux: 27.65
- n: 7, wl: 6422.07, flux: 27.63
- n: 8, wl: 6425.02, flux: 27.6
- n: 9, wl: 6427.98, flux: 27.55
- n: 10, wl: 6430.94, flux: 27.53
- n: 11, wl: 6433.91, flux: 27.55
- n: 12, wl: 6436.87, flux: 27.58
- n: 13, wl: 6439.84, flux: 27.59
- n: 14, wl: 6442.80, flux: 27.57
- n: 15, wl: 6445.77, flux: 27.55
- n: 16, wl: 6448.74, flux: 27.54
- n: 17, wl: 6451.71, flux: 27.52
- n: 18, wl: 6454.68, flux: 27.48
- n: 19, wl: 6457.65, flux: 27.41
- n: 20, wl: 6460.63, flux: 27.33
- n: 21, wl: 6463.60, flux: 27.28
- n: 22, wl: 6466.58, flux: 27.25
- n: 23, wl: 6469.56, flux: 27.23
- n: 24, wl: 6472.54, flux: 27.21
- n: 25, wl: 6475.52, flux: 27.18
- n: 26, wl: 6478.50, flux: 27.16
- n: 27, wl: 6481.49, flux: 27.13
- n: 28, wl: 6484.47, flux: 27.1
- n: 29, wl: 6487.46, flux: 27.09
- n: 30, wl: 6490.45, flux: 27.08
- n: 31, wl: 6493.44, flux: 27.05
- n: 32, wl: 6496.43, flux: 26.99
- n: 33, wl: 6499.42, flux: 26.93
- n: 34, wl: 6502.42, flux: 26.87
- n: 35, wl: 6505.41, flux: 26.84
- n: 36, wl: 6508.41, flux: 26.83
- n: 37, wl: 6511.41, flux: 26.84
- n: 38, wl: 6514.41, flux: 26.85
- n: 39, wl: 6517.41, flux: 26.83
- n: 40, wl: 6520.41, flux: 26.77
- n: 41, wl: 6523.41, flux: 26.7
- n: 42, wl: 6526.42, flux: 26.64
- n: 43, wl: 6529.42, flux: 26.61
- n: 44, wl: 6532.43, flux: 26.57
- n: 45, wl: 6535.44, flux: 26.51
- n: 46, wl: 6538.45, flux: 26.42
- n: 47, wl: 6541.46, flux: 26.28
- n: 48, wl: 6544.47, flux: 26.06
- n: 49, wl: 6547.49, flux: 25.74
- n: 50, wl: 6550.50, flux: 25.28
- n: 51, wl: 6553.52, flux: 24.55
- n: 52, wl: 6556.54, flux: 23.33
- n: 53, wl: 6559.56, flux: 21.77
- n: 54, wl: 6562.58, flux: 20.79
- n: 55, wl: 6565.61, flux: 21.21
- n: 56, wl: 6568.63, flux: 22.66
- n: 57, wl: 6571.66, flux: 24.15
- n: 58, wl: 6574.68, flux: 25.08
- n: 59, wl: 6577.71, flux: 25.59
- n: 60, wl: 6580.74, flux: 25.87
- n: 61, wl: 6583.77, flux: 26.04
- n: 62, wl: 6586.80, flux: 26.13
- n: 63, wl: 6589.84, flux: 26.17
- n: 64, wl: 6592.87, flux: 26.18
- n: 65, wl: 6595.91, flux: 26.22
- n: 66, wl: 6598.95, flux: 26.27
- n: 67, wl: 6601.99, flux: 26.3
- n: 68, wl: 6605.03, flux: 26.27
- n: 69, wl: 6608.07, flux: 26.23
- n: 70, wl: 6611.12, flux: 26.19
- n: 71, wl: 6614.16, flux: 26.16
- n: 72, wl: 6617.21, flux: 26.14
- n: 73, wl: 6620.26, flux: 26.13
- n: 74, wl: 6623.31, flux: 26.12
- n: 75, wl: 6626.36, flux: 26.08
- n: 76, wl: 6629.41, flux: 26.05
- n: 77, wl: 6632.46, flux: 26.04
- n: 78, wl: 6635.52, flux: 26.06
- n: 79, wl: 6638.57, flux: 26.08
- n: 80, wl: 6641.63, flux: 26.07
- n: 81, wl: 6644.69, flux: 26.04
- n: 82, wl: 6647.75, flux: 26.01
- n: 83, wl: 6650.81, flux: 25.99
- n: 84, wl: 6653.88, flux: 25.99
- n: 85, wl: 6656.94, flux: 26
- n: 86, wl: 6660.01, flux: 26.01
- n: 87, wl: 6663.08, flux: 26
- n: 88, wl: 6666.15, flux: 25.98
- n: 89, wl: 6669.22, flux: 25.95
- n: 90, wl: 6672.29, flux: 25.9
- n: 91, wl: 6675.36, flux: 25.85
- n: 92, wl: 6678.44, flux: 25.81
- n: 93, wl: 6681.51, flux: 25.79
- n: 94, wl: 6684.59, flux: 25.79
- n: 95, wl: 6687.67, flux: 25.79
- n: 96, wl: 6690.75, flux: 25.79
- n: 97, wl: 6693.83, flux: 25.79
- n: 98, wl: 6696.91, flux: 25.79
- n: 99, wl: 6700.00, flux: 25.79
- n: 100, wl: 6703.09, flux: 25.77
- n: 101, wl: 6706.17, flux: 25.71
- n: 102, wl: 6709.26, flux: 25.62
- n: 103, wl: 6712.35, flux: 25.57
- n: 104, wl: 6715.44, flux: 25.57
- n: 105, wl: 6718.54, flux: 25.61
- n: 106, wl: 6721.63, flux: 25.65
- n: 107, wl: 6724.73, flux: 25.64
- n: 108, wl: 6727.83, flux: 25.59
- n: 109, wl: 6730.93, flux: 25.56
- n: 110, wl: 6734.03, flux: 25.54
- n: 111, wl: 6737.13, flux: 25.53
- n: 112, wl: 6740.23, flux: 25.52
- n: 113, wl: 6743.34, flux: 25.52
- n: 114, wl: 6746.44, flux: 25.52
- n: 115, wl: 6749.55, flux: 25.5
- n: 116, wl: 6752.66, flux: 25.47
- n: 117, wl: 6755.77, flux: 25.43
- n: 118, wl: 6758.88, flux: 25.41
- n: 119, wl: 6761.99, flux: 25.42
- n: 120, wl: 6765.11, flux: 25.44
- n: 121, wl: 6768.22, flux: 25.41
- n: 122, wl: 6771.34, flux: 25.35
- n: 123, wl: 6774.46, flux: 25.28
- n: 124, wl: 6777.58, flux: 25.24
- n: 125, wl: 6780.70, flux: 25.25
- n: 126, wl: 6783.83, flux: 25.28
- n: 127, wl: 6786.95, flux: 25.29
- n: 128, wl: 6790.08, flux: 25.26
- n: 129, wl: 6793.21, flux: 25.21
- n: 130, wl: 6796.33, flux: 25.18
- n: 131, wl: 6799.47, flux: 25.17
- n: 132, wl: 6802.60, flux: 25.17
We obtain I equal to 0.131 mag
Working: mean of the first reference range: 27.4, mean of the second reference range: 25.7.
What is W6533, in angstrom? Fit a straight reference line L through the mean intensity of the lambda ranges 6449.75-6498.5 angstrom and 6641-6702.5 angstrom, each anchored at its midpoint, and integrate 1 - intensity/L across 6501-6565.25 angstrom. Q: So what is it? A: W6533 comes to 2.76 angstrom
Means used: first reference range 27.2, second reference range 25.9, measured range 25.7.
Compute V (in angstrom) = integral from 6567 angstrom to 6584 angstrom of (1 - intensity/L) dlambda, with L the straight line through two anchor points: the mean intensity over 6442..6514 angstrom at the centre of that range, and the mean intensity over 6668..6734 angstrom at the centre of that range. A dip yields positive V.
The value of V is 1.1 angstrom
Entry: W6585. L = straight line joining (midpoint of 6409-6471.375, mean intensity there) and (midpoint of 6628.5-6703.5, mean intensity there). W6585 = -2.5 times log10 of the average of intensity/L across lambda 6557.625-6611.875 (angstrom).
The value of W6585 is 0.07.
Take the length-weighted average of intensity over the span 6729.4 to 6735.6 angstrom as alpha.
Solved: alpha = 25.6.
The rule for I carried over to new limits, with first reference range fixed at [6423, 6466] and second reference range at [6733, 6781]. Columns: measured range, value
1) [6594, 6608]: 0.009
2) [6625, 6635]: 0.009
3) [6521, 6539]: 0.014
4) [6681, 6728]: 0.003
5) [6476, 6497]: 0.005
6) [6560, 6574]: 0.193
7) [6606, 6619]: 0.009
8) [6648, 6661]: 0.005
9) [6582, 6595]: 0.017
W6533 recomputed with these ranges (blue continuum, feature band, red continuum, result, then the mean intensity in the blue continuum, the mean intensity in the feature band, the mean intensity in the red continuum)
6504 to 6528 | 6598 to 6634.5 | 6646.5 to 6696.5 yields 0.08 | 26.8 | 26.2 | 25.9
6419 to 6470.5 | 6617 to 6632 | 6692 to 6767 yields 0.11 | 27.5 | 26.1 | 25.6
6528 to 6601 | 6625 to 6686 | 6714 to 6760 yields -1.59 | 25.1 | 26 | 25.5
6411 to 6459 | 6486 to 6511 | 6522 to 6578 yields -0.87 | 27.6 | 26.9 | 24.8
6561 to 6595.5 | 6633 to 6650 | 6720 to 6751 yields -0.73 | 24.6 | 26.1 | 25.6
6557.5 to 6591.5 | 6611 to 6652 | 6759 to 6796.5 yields -2.71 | 24.1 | 26.1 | 25.3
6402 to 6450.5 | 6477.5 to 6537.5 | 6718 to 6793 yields 0.51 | 27.6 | 26.9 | 25.4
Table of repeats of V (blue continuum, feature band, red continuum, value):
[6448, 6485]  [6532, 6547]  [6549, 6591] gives -0.73 angstrom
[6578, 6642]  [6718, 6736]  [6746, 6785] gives -0.02 angstrom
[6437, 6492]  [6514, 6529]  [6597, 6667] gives 0.09 angstrom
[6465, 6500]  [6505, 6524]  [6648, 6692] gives 0.07 angstrom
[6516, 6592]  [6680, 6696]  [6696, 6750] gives -0.17 angstrom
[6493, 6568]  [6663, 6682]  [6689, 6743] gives -0.18 angstrom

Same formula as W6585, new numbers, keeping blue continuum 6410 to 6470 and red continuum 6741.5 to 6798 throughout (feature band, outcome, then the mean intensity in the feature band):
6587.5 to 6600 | 0.01 mag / 26.2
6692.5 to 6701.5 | 0.00 mag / 25.8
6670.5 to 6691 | 0.00 mag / 25.8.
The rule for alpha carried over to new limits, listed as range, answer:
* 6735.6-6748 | 25.5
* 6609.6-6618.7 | 26.2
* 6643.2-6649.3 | 26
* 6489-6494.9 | 27.1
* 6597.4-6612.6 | 26.2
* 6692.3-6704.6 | 25.8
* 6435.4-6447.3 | 27.6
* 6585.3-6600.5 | 26.2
